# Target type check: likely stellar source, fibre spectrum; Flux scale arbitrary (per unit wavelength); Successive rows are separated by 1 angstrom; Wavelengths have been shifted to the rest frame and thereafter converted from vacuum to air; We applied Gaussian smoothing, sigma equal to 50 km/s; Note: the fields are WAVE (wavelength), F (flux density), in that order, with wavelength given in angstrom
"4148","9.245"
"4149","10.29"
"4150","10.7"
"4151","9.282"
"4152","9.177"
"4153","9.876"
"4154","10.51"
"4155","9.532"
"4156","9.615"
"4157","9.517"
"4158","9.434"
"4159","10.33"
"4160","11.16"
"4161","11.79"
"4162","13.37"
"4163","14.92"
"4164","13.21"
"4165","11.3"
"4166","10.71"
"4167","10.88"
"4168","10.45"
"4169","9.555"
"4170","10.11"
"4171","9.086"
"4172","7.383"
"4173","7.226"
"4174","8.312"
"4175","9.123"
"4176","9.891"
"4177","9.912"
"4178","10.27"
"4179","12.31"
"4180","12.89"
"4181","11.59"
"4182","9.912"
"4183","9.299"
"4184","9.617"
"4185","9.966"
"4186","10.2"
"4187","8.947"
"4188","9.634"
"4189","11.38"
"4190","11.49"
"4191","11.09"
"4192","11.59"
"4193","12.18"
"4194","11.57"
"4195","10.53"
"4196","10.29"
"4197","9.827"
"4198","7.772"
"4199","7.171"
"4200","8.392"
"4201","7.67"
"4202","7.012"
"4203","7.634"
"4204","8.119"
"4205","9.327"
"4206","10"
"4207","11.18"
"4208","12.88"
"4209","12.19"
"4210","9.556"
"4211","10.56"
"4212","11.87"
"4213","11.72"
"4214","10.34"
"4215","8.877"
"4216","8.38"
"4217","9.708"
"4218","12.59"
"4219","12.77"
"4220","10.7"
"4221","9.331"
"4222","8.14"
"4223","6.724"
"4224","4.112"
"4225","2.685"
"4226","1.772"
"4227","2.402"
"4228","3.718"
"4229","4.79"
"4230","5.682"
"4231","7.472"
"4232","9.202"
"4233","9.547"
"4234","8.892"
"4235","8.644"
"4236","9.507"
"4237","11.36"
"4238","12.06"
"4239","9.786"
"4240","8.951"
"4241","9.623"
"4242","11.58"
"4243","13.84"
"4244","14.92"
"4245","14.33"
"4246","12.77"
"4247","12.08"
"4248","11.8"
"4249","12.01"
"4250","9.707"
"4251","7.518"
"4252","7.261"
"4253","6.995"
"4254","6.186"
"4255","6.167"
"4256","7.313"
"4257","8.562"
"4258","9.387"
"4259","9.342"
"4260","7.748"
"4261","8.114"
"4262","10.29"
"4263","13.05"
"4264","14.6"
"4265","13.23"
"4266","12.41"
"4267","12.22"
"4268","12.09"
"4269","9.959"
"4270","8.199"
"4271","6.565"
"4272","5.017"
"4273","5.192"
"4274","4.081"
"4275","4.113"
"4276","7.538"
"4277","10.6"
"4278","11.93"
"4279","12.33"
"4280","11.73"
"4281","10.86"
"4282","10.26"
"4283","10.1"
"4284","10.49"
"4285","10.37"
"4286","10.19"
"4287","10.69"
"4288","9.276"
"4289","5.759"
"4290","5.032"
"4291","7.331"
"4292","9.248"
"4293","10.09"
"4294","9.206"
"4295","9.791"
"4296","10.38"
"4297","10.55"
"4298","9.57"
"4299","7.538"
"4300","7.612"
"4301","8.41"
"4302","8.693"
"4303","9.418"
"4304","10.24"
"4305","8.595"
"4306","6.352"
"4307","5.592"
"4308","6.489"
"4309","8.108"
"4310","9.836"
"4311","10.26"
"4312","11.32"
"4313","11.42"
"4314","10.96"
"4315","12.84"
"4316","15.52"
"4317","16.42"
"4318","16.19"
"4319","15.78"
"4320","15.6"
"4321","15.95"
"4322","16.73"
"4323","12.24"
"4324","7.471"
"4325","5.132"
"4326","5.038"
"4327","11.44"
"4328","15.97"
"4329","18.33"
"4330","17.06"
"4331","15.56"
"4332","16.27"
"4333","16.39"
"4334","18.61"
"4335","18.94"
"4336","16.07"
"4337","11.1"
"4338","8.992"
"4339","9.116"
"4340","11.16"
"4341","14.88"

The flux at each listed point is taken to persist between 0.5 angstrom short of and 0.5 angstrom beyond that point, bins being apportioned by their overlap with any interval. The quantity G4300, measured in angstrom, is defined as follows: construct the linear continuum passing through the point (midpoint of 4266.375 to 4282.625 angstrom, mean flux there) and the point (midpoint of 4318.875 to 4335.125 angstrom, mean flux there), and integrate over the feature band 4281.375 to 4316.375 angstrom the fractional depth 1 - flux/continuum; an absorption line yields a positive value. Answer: 6.1 angstrom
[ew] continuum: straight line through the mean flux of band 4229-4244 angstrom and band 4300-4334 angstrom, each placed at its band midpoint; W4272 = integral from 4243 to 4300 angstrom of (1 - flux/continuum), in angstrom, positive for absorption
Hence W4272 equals 5.8 angstrom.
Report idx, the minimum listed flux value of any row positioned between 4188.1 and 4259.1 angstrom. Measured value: 1.772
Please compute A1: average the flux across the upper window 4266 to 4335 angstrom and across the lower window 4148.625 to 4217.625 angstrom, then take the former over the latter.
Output 1.0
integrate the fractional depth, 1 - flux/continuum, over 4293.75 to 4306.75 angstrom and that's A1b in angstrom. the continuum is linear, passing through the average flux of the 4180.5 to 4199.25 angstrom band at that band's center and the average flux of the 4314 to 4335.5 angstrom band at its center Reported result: 4.5 angstrom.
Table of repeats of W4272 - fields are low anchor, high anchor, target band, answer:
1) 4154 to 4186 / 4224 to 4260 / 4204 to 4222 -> -2.2 angstrom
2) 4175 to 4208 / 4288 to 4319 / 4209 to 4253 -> 2.7 angstrom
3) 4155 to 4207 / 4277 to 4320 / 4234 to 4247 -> -1.6 angstrom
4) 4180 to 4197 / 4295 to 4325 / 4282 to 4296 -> 2.1 angstrom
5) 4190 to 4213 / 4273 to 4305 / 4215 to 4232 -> 4.7 angstrom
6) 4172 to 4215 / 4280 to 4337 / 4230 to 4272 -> 2.4 angstrom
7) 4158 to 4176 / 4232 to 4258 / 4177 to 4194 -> -0.7 angstrom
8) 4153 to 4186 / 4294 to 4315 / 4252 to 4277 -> 2.2 angstrom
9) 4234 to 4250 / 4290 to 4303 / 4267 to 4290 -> 1.8 angstrom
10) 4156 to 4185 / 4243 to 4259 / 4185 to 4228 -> 4.2 angstrom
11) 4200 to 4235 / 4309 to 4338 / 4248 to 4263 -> 2.5 angstrom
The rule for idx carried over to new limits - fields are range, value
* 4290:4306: 5.032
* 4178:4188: 8.947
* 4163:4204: 7.012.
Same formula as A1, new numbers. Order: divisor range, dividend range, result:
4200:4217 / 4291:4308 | 0.89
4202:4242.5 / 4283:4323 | 1.17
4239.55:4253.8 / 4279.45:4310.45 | 0.83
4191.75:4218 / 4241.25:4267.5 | 1.06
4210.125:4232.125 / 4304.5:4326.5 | 1.40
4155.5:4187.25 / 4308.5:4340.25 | 1.27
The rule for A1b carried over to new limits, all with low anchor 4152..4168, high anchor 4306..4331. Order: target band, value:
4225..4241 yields 5.59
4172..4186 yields 1.50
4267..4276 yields 3.47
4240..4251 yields -0.29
